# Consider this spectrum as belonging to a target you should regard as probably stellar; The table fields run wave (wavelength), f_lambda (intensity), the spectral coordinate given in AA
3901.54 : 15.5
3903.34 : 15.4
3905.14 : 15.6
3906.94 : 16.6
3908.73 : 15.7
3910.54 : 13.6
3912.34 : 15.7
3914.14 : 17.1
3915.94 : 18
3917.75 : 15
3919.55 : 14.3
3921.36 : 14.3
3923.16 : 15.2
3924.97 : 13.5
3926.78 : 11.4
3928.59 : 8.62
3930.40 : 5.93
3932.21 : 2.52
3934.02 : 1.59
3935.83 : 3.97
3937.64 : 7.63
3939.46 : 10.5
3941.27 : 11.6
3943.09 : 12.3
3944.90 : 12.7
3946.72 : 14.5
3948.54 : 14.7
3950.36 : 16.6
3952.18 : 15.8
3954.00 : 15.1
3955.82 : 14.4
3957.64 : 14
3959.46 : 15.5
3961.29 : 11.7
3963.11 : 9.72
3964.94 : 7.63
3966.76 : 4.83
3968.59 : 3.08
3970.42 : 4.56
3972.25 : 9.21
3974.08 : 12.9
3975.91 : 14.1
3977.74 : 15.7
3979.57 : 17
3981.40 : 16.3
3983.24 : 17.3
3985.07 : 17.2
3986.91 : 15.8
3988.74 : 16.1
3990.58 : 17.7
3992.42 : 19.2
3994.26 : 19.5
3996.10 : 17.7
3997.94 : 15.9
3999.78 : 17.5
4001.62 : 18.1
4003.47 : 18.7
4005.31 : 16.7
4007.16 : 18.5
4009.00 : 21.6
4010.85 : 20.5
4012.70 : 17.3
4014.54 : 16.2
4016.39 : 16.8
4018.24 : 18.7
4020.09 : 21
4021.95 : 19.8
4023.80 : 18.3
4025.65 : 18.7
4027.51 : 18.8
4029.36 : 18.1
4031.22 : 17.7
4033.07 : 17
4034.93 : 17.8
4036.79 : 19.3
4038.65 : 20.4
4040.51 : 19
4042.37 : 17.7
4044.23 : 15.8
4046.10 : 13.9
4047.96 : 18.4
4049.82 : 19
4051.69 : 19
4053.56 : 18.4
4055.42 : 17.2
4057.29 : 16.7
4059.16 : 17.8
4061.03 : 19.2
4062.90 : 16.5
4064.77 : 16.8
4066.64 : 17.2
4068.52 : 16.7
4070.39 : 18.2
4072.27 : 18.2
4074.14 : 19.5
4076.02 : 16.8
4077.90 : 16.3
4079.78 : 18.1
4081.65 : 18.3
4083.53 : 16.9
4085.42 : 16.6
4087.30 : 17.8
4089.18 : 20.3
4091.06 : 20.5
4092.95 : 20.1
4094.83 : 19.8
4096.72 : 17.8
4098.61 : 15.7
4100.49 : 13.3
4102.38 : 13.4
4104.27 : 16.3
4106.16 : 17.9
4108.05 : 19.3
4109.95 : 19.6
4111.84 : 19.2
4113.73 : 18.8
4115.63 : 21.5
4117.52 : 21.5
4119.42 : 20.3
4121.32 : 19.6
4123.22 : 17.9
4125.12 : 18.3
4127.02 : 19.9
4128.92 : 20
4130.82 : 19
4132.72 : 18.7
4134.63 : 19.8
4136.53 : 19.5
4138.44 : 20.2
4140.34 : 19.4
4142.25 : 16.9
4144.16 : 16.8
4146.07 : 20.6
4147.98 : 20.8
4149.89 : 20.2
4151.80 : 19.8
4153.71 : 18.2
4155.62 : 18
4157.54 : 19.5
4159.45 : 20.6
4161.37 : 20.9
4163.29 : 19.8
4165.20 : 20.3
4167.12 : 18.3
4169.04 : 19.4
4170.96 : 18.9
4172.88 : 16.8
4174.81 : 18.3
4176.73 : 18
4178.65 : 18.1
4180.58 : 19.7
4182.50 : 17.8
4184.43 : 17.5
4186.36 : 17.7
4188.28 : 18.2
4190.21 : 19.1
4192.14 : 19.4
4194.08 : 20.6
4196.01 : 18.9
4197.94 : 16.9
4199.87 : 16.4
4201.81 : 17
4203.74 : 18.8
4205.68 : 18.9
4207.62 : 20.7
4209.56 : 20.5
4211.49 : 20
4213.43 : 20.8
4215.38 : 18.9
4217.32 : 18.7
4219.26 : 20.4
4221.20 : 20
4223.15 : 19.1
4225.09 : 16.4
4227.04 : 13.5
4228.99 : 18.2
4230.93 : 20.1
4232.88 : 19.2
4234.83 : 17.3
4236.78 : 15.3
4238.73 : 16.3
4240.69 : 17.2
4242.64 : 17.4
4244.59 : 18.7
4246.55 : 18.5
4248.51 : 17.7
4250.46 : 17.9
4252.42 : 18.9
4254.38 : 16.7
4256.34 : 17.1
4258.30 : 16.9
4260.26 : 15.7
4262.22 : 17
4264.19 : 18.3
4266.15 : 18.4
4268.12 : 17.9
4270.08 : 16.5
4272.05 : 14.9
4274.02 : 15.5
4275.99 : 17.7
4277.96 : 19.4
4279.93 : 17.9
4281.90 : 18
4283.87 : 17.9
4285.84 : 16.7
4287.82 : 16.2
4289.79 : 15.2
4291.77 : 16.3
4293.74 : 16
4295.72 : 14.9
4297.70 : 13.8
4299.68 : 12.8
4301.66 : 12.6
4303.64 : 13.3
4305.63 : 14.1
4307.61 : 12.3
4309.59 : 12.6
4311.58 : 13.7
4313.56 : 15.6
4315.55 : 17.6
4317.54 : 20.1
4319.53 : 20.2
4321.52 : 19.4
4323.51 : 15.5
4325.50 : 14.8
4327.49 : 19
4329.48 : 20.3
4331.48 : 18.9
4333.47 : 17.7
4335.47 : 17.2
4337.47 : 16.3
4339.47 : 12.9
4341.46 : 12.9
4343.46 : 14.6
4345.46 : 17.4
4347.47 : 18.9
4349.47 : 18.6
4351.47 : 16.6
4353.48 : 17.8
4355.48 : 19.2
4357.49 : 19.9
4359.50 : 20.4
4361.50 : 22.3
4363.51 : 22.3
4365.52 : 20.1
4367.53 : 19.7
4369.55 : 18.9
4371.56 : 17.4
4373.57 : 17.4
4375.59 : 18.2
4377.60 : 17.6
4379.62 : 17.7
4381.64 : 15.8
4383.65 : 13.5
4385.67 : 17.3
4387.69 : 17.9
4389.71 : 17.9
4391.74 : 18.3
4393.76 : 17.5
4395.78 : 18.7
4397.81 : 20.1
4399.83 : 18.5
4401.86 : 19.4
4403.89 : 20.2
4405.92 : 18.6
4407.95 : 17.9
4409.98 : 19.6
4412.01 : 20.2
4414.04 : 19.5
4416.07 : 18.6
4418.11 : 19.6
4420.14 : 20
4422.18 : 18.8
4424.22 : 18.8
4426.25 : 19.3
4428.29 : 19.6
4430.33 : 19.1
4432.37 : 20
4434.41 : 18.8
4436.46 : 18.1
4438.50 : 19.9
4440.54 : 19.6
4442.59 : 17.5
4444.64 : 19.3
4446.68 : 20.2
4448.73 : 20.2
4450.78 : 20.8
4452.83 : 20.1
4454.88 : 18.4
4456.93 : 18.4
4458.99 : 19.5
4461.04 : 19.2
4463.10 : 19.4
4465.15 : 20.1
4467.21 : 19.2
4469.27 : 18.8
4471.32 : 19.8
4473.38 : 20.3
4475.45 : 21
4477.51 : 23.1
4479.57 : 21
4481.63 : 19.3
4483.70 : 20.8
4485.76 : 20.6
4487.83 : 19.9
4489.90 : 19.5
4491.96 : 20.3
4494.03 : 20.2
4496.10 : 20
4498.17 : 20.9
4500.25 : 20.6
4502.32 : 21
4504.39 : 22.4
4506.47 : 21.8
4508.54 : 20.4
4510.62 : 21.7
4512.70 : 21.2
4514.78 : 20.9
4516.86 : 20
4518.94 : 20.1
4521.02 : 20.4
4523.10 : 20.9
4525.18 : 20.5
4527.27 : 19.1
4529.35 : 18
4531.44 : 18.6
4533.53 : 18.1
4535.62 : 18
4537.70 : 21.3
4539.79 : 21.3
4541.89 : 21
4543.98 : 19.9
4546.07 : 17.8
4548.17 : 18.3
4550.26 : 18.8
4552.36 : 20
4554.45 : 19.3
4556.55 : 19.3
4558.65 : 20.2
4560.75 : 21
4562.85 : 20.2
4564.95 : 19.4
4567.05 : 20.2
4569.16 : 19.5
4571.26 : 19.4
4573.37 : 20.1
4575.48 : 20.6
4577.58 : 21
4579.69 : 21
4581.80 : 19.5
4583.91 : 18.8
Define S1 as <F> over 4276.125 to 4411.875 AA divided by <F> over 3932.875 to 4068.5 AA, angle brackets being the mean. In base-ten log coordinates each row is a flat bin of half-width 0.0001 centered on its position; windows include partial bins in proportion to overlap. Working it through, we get 1.1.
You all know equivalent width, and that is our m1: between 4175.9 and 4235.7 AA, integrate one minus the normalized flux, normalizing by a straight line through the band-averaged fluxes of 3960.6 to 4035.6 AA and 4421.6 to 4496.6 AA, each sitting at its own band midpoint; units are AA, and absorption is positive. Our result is -3.38 AA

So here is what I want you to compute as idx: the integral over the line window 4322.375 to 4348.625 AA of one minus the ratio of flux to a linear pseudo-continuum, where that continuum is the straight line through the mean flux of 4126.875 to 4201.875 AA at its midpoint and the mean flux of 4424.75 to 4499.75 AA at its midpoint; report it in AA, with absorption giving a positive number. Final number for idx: 3.7 AA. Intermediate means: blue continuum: 18.9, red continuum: 19.8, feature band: 16.7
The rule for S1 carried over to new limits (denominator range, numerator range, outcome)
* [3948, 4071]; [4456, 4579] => 1.23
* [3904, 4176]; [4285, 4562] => 1.13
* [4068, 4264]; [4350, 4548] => 1.05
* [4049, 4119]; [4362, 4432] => 1.04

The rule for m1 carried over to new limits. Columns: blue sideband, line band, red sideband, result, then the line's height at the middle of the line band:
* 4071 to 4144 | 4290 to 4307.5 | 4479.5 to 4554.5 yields 4.6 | 19.2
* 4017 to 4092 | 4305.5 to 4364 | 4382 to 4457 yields 4.4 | 18.7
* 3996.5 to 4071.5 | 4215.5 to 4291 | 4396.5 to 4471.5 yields 4.9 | 18.7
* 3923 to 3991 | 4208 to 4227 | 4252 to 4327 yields -4.8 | 15.3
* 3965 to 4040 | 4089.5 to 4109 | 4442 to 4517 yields -0.3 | 17.2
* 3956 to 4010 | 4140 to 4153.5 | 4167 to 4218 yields -1.0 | 17.8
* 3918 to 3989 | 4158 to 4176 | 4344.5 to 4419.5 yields -4.8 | 15.2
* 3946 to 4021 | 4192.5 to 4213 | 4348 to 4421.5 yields -2.1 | 17.1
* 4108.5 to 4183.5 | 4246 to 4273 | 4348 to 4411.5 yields 2.3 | 18.9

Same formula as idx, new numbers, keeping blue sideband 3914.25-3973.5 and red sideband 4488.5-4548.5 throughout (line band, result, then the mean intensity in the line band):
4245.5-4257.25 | -1.4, 17.8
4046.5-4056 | -4.1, 18.2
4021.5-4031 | -4.8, 18.6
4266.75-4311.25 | 2.5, 15.6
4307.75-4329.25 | 0.3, 16.8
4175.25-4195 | -5.0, 18.6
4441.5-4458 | -0.3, 19.4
